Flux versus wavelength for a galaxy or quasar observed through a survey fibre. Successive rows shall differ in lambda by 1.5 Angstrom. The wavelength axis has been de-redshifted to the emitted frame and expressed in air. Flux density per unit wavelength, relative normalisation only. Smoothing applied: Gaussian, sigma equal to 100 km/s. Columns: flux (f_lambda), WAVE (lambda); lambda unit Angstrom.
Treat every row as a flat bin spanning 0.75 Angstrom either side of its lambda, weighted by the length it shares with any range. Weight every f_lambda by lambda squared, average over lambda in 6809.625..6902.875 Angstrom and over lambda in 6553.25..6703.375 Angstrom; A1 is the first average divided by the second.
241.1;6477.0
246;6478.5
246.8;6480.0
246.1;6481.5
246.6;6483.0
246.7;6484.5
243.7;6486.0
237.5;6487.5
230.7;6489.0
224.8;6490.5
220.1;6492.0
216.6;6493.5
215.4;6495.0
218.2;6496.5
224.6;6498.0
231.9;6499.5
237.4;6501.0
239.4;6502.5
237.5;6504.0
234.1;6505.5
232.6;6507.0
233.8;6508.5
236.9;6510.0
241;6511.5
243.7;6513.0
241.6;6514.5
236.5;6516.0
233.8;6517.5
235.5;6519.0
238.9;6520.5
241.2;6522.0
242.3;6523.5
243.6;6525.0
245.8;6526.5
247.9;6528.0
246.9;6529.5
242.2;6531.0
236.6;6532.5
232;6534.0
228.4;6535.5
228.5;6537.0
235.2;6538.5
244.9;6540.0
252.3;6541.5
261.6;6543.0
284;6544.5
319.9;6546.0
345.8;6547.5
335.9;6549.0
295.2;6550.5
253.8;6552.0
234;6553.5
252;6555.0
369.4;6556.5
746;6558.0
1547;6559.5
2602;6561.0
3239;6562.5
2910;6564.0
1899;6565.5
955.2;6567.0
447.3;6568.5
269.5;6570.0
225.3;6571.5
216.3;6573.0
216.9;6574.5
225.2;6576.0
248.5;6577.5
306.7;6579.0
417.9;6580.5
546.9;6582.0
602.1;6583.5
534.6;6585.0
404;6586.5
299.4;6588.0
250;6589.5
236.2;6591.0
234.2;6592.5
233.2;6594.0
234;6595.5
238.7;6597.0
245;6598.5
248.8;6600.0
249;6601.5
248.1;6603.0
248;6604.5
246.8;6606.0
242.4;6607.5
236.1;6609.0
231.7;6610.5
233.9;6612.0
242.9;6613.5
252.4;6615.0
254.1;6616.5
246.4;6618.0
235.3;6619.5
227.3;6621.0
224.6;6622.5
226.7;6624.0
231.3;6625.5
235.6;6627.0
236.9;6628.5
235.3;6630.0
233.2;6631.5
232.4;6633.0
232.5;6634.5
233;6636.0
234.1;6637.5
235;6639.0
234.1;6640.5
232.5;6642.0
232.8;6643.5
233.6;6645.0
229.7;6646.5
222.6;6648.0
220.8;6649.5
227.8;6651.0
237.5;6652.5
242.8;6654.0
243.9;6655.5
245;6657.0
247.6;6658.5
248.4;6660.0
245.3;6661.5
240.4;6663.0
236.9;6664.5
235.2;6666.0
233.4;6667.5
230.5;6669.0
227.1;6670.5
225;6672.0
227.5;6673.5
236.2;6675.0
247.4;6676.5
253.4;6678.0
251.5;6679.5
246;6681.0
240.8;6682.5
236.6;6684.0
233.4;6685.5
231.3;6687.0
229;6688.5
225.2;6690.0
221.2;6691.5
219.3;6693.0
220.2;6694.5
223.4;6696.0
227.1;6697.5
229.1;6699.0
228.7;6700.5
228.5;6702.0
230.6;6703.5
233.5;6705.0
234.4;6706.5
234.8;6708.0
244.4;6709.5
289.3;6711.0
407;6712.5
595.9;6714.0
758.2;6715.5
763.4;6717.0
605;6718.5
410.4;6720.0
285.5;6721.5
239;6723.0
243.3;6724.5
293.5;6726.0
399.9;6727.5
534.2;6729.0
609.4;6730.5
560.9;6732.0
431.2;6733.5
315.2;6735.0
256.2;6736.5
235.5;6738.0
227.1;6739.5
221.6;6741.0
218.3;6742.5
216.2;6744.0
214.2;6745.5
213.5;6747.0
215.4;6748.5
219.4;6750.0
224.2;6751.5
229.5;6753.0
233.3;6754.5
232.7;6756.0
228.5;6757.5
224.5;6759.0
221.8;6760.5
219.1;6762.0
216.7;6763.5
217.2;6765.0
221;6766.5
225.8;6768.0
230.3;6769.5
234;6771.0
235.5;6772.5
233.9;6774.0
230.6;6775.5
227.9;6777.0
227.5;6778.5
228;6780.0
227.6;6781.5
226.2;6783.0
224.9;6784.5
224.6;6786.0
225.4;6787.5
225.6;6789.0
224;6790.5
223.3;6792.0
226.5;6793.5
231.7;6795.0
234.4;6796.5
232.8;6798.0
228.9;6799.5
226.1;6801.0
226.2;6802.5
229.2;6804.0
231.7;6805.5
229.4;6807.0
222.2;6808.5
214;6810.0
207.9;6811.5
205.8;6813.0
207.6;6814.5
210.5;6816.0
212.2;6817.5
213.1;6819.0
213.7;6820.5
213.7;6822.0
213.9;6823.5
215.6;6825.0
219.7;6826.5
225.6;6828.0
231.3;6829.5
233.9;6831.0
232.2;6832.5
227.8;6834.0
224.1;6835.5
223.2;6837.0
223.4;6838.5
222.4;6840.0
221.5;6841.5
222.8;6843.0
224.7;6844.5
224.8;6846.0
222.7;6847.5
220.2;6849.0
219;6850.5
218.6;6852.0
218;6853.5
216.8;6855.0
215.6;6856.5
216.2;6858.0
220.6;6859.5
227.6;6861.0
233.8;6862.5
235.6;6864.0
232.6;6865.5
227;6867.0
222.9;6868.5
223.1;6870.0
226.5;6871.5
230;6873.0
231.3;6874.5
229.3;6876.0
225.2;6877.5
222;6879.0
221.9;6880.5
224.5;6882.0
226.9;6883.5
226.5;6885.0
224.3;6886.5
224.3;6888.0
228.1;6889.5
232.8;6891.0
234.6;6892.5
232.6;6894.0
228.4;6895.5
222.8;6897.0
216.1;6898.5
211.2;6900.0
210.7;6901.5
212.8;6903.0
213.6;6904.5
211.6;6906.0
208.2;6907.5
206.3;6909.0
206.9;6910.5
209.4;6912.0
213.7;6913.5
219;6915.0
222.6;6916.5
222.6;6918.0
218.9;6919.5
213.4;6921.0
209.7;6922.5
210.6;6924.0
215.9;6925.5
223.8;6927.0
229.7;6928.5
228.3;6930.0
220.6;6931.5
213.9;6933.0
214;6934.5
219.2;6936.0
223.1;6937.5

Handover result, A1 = 0.64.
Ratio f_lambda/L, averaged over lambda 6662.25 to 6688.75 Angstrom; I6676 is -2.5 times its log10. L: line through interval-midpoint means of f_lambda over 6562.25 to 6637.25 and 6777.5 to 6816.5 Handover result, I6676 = 0.39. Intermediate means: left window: 412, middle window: 237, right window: 224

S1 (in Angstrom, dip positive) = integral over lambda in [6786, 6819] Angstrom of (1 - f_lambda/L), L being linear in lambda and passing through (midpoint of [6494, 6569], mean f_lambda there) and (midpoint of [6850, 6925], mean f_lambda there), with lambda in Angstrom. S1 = 7.4 Angstrom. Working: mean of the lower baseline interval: 497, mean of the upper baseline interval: 221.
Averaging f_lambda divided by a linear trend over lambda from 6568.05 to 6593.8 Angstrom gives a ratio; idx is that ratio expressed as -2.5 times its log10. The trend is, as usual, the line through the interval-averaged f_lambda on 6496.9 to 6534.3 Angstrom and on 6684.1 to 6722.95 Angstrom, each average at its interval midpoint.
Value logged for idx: -0.24 mag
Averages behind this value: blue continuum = 238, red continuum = 317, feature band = 331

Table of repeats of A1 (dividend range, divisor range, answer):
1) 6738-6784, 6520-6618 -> 0.52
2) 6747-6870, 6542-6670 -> 0.59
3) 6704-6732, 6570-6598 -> 1.37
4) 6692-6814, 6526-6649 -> 0.70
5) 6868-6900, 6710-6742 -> 0.58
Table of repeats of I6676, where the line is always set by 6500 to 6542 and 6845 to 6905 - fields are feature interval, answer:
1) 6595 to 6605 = -0.04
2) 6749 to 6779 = 0.01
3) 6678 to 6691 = -0.03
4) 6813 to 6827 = 0.07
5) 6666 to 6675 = 0.01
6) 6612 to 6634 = -0.01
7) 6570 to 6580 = -0.04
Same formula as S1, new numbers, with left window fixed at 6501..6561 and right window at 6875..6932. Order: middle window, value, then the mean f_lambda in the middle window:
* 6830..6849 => 1.07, 225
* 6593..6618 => 5.18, 243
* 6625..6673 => 9.64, 235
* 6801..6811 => 0.94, 225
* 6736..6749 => 2.09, 224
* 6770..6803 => 3.31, 228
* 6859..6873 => 0.18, 228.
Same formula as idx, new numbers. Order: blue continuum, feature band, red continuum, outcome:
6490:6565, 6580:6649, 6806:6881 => 0.41 mag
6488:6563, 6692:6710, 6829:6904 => 0.29 mag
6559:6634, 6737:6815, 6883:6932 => 0.44 mag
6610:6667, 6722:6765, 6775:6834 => -0.23 mag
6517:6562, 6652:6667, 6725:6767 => 0.36 mag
